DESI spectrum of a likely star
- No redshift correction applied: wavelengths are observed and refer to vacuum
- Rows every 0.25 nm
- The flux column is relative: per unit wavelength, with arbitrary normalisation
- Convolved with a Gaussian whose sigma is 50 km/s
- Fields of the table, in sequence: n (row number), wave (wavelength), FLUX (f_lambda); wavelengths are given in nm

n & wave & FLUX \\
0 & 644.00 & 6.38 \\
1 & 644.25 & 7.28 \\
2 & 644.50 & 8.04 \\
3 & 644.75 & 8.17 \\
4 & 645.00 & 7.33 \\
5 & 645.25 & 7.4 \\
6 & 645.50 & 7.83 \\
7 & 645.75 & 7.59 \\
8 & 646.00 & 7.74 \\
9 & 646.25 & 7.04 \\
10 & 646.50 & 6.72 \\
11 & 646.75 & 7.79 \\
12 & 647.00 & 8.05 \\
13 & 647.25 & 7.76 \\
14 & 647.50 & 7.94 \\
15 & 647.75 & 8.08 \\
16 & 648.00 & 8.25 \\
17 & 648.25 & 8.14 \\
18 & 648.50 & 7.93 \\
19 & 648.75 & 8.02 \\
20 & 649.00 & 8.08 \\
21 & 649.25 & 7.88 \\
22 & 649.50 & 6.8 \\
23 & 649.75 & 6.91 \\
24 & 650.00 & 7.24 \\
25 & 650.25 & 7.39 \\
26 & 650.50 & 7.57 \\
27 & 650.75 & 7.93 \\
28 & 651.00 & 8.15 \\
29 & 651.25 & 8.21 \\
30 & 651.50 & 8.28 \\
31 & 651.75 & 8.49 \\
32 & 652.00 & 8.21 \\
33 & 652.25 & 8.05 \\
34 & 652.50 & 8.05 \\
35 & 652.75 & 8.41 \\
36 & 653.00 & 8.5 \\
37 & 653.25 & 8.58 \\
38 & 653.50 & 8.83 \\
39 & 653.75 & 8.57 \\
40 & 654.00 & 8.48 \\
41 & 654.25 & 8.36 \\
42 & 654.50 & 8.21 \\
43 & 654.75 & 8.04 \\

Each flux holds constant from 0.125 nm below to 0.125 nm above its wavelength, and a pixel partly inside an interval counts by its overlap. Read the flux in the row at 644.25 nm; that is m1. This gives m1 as 7.28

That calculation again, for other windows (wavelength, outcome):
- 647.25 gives 7.76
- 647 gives 8.05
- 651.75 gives 8.49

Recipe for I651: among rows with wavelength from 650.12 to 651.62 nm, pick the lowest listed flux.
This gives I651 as 7.39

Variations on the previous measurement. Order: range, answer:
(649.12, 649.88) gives 6.8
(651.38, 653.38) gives 8.05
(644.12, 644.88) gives 7.28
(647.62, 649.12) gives 7.93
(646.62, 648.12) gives 7.76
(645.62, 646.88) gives 6.72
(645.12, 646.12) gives 7.4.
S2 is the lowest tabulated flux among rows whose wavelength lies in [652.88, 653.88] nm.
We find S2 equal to 8.5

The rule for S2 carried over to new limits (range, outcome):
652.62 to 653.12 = 8.41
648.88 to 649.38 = 7.88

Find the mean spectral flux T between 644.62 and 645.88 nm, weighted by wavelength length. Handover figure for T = 7.67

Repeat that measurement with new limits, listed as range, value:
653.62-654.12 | 8.53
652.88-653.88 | 8.62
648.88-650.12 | 7.38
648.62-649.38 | 7.99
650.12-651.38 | 7.85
